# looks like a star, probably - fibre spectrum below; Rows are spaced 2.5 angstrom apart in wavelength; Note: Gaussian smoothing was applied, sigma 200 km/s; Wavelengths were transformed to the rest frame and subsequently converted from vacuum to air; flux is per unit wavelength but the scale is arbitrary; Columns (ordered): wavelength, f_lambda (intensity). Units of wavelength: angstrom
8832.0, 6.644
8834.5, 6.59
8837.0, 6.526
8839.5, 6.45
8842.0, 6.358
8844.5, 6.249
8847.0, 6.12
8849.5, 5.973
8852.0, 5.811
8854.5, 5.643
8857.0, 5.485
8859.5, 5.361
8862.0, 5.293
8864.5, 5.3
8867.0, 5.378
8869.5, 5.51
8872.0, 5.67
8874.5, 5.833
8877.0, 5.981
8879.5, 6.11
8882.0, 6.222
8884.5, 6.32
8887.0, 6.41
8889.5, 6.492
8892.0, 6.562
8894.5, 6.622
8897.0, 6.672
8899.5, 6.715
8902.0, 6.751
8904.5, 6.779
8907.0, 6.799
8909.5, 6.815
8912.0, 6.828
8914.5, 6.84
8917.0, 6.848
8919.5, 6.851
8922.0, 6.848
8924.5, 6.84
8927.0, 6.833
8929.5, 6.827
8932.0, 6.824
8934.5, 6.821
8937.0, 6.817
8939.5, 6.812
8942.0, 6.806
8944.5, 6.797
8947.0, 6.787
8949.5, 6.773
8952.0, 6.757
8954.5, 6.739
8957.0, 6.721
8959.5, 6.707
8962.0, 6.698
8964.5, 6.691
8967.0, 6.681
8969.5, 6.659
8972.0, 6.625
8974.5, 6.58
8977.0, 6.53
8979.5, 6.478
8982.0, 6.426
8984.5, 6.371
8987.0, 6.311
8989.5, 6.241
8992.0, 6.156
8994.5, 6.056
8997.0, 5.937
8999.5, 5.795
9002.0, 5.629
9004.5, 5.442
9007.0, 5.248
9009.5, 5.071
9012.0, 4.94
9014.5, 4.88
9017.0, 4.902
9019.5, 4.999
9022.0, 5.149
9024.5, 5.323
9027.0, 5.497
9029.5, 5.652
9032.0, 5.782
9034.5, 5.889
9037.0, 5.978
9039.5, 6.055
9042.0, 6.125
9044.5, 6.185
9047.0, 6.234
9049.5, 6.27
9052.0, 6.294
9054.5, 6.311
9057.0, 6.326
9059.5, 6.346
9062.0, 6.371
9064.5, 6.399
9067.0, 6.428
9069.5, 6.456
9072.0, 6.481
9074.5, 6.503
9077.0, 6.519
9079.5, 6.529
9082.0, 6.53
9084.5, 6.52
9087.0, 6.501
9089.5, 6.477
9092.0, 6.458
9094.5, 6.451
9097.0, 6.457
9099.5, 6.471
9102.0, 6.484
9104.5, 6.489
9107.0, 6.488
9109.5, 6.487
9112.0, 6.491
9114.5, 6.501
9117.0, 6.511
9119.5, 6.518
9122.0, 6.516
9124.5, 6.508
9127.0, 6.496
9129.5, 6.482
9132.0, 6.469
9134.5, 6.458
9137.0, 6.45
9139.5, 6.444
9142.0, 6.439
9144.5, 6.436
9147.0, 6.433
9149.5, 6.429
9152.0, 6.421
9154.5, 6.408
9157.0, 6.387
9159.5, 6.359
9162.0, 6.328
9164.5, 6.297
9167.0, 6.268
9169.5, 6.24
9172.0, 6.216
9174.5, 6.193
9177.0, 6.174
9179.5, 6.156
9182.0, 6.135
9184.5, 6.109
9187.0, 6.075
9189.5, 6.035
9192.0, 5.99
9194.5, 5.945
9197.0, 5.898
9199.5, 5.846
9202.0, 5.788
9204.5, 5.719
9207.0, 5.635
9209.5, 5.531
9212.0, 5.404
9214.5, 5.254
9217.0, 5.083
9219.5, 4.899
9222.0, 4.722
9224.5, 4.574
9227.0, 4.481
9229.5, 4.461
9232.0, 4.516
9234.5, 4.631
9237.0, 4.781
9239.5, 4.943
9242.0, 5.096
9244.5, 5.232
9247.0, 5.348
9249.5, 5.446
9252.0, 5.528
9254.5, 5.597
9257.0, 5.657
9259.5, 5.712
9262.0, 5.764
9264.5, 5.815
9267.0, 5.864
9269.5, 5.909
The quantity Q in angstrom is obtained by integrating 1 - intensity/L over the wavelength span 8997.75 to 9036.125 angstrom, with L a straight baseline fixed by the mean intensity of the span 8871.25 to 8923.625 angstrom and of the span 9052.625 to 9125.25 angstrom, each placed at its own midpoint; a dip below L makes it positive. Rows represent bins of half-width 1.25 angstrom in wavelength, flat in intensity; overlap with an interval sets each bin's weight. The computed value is 6.7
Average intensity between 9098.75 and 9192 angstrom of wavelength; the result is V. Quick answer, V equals 6.37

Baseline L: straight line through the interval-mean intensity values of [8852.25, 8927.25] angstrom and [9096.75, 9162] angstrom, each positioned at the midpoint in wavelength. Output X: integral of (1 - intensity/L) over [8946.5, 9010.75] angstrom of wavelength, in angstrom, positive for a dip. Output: 0.4 angstrom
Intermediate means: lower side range 6.27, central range 6.31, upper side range 6.46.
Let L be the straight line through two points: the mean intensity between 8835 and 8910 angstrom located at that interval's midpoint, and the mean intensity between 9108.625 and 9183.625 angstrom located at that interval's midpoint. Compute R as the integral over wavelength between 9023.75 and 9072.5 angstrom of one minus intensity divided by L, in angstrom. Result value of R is 1.4 angstrom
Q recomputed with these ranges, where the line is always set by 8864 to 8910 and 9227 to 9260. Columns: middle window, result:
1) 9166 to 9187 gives -3.3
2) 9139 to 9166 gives -4.9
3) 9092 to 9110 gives -2.9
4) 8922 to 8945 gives -2.7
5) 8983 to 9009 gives 0.1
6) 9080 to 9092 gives -1.9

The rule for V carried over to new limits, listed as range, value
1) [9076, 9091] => 6.51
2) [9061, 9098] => 6.47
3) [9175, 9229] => 5.59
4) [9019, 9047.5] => 5.75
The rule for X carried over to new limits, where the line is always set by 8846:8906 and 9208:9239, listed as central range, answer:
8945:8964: -3.16 angstrom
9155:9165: -2.49 angstrom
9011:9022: 1.21 angstrom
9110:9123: -3.17 angstrom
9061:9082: -4.22 angstrom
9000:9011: 0.47 angstrom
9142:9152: -2.54 angstrom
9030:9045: -1.30 angstrom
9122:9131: -2.25 angstrom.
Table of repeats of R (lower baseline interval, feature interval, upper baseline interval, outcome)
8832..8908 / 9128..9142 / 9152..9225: -1.3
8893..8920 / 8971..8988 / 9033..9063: 0.0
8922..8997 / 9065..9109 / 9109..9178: -0.1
